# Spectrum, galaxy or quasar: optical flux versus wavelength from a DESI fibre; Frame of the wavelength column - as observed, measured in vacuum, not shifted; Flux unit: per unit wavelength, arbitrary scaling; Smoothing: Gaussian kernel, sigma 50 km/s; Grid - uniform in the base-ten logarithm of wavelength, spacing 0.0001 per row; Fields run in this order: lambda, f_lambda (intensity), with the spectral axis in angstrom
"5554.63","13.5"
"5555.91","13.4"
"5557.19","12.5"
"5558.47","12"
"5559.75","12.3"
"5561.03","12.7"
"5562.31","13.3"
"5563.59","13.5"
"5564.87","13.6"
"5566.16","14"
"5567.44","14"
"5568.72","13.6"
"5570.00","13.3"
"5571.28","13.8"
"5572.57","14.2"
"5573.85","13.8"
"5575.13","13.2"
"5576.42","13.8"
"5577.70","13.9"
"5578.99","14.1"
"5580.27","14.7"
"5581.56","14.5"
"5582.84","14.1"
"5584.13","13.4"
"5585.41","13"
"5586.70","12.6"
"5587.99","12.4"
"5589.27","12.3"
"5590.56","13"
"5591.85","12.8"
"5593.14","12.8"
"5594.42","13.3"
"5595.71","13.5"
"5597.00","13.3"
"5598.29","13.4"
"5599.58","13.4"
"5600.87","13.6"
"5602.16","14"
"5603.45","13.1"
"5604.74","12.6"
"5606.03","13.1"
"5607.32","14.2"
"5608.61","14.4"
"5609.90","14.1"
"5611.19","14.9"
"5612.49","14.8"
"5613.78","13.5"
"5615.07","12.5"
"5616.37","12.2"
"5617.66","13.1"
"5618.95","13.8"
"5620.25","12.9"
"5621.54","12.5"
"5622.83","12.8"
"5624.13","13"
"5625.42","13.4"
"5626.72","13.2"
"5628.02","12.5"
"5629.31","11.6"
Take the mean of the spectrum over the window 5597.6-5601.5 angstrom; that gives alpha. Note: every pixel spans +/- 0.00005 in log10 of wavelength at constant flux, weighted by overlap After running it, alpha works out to 13.5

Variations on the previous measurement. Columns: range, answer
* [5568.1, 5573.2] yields 13.7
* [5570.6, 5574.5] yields 13.9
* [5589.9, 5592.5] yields 12.9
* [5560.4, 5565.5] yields 13.3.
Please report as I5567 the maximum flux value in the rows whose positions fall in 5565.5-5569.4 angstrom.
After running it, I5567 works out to 14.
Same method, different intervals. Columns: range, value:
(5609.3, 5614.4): 14.9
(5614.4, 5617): 12.5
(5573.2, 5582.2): 14.7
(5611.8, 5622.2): 14.8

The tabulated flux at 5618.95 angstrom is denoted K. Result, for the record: 13.8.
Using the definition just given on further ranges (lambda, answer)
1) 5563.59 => 13.5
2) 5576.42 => 13.8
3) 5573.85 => 13.8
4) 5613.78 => 13.5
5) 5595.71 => 13.5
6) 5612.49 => 14.8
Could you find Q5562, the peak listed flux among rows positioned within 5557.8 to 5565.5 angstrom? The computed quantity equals 13.6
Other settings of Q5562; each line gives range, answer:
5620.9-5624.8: 13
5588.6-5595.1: 13.3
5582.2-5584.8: 14.1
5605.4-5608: 14.2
